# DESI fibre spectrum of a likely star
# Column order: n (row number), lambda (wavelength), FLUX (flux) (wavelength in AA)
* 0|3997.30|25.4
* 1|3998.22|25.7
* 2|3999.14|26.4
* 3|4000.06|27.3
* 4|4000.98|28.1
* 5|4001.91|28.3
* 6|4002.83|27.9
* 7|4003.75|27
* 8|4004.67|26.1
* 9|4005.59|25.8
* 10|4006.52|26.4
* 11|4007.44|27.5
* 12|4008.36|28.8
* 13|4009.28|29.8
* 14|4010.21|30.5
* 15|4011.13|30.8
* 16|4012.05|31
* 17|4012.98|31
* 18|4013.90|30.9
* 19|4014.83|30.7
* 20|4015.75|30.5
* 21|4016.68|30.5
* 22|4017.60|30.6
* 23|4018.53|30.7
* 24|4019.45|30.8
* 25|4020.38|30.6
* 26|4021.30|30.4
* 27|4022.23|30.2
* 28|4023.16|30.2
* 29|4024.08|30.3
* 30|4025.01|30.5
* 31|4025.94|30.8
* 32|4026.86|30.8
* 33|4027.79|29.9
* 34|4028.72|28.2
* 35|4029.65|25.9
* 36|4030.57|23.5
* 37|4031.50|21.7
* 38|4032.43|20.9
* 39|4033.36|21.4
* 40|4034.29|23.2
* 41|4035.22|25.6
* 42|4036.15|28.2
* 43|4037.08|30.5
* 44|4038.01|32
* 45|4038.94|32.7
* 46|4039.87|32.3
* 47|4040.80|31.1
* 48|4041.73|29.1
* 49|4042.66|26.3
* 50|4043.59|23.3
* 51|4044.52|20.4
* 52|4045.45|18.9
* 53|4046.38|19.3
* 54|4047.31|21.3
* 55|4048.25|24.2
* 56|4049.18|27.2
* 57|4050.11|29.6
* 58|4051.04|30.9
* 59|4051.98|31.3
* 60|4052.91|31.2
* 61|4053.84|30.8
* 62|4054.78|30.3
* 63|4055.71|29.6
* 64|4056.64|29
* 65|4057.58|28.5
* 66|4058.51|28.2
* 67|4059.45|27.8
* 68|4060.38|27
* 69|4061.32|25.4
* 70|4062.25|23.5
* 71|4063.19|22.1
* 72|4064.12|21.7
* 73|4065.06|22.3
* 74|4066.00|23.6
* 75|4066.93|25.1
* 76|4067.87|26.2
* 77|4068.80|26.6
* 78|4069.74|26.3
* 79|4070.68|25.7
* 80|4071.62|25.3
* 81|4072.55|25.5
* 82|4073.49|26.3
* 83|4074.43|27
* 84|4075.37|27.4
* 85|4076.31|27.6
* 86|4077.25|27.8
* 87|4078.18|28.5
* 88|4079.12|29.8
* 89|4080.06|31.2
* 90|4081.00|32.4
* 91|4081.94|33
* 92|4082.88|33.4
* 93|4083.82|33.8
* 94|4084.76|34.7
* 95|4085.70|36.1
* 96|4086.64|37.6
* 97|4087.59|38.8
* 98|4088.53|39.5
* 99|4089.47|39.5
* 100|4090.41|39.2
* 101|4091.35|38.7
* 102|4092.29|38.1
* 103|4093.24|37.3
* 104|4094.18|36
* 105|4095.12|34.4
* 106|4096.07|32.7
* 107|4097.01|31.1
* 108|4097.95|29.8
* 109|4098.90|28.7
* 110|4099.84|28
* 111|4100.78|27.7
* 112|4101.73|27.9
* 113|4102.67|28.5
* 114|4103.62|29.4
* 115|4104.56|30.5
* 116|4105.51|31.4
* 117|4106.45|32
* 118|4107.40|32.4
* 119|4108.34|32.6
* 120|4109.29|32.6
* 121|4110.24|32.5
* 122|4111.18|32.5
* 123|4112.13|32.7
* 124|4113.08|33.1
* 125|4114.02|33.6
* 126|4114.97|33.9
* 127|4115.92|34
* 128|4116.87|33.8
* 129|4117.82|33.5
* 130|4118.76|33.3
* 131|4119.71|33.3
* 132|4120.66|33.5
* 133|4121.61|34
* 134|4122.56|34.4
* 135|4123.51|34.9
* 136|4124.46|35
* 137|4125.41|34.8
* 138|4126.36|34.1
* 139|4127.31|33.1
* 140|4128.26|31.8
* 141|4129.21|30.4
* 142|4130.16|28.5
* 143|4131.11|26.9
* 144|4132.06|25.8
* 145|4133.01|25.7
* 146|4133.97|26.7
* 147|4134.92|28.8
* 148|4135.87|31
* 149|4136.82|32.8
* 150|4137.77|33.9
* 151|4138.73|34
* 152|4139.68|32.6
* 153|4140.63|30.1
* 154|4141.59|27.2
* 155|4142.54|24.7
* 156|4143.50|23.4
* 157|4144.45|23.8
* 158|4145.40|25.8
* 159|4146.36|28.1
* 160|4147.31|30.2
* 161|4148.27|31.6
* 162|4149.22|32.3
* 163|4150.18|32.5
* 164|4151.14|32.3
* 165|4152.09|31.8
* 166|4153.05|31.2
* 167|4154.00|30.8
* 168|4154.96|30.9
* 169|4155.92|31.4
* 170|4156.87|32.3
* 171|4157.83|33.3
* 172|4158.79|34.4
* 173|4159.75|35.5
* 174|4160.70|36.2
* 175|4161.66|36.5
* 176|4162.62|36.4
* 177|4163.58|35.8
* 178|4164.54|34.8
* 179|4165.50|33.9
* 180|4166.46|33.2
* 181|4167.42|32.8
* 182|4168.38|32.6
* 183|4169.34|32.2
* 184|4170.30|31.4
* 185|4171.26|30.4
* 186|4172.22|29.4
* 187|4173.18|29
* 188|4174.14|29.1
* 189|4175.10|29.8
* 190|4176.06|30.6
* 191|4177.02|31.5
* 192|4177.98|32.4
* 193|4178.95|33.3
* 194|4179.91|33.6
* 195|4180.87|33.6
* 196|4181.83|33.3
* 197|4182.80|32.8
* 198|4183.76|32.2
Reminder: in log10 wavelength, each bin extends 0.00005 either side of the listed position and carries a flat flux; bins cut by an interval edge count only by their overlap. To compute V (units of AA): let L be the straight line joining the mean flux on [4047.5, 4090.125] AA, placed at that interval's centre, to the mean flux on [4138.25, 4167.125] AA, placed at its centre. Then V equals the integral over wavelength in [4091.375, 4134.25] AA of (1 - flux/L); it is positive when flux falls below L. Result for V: -2.3 AA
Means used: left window 29.1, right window 31.6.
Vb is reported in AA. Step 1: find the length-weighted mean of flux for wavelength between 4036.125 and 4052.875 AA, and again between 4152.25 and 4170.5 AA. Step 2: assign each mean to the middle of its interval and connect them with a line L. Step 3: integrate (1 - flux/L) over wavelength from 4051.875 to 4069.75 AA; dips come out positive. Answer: 0.8 AA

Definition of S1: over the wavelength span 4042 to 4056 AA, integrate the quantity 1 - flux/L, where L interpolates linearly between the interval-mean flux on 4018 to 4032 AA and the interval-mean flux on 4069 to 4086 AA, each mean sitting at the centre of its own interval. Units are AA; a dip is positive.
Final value 1.4 AA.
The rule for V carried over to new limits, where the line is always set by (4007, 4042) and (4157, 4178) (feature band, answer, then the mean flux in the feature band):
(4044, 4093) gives 2.0 AA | 29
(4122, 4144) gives 1.0 AA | 30.5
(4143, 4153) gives 0.9 AA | 29.2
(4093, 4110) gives -0.1 AA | 31.2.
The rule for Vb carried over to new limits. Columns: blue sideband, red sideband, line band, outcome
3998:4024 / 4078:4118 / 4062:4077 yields 3.1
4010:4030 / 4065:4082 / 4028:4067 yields 3.2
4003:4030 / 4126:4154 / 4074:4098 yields -3.3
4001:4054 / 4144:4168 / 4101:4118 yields -0.6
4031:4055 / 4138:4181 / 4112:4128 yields -2.1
